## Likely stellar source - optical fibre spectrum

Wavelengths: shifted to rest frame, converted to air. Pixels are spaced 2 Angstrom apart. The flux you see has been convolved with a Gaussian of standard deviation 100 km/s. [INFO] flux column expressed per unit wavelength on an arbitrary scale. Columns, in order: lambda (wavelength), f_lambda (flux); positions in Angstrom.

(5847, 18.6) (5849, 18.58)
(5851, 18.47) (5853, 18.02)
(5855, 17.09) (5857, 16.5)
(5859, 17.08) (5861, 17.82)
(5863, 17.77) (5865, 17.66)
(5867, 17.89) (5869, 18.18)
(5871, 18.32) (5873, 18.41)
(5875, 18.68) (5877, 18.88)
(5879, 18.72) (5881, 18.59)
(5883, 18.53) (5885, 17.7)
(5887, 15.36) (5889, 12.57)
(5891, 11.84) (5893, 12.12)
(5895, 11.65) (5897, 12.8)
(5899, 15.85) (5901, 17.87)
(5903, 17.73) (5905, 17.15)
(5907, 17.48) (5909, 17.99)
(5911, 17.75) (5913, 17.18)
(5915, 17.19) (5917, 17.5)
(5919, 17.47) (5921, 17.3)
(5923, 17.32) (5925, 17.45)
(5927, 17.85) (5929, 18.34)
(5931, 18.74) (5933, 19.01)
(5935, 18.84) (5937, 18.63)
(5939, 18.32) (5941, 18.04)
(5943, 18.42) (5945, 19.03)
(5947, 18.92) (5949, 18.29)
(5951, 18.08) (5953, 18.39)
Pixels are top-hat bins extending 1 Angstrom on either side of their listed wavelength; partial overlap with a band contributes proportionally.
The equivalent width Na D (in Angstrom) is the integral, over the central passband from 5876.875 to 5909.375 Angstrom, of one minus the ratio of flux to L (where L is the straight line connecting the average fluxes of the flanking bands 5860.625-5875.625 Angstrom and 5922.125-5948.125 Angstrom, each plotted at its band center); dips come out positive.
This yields 4.0 Angstrom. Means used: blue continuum 18.1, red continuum 18.4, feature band 15.9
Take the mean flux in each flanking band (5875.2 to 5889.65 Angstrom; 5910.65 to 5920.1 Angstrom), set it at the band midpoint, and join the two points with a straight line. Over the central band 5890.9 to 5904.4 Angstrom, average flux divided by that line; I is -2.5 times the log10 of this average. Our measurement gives 0.20 mag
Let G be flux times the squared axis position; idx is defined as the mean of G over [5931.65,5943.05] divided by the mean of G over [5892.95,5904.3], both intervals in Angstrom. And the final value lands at 1.26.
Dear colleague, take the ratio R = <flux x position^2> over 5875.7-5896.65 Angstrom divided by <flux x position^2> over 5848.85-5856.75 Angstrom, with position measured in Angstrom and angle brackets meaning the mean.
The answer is 0.88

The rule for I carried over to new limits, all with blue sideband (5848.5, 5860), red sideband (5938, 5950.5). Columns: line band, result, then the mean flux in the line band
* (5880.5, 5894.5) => 0.19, 15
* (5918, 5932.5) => 0.03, 17.8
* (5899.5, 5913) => 0.03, 17.6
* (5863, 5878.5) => -0.03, 18.3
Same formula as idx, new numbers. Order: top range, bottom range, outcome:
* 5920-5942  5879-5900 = 1.24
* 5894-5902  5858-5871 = 0.83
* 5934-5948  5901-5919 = 1.07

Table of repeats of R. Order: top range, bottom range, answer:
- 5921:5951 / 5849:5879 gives 1.05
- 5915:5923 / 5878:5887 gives 0.98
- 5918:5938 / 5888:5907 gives 1.26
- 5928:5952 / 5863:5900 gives 1.16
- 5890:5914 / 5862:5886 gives 0.86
